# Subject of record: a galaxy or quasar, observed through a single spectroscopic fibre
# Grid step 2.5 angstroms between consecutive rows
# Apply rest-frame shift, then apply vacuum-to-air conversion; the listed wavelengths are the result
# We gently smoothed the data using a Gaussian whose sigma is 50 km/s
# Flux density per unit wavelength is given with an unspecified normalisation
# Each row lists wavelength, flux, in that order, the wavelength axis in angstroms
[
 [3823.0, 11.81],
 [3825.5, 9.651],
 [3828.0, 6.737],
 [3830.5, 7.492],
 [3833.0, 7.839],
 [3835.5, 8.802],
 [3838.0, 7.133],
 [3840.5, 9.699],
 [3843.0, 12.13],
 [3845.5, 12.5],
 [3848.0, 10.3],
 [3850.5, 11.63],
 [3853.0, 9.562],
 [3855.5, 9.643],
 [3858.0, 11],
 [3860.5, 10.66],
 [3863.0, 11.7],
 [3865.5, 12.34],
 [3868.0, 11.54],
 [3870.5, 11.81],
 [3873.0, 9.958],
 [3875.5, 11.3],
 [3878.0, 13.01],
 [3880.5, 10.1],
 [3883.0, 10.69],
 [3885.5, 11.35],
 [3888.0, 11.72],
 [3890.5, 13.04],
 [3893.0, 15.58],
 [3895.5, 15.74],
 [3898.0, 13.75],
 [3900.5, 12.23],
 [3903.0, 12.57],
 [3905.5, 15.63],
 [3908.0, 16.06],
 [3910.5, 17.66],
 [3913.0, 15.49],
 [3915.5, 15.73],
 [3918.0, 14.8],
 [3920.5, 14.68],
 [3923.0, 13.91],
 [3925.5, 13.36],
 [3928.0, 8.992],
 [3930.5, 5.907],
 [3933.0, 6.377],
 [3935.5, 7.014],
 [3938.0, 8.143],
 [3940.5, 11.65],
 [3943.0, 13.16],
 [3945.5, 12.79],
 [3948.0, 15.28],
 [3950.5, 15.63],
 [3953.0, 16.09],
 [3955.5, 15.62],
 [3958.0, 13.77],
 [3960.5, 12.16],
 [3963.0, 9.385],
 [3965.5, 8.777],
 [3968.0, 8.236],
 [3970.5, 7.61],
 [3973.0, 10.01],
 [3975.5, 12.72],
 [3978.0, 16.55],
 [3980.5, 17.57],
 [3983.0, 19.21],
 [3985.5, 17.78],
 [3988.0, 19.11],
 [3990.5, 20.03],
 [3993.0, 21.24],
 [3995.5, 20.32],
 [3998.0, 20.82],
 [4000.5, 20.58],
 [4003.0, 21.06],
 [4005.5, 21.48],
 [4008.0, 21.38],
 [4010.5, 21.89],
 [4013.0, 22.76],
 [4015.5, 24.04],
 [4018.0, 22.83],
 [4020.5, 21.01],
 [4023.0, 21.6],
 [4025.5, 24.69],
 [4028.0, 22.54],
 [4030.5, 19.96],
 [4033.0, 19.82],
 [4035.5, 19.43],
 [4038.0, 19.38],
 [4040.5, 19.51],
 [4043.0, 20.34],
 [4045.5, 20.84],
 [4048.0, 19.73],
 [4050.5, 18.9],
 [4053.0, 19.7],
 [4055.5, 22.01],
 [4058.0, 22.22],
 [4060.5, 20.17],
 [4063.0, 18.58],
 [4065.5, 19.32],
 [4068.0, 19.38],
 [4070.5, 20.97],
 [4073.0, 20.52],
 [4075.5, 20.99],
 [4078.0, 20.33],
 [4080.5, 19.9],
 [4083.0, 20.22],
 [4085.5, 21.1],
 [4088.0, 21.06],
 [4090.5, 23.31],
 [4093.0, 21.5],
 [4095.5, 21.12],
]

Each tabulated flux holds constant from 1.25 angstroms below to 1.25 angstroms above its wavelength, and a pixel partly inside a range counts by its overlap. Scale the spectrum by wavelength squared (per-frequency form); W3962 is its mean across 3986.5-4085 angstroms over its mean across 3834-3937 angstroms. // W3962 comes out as 1.9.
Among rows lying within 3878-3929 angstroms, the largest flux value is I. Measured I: 17.66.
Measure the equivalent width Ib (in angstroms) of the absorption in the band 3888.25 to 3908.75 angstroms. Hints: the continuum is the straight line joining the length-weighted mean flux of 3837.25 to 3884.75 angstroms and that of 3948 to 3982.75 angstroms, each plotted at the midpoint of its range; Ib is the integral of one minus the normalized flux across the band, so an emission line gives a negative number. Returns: -4.43 angstroms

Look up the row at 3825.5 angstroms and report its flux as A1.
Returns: 9.651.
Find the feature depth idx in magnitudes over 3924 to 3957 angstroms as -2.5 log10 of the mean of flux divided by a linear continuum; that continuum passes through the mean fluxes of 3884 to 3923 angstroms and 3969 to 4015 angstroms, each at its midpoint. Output 0.36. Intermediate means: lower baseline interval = 14.4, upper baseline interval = 18.5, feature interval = 11.6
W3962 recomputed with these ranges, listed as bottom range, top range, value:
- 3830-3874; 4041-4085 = 2.17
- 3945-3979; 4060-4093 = 1.75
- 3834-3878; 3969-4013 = 1.82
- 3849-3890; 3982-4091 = 2.02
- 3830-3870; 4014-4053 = 2.22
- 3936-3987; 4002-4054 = 1.67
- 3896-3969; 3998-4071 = 1.74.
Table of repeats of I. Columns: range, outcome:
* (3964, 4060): 24.69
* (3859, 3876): 12.34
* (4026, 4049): 22.54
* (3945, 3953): 16.09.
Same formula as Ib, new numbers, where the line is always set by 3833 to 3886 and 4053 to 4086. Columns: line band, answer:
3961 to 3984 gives 5.5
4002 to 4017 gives -3.8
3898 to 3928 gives -2.9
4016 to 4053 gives -4.0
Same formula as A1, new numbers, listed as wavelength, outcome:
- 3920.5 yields 14.68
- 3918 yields 14.8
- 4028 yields 22.54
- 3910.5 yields 17.66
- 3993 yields 21.24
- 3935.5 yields 7.014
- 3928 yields 8.992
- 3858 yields 11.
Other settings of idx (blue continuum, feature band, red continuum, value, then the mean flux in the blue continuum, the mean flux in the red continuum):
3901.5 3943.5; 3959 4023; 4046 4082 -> -0.078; 12.4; 20.2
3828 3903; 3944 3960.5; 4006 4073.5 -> 0.096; 11.1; 20.9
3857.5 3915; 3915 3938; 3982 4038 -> 0.376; 12.9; 21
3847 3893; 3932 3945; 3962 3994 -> 0.366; 11.3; 14.5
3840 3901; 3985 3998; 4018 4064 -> -0.105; 11.7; 20.7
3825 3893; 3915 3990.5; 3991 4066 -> 0.263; 10.6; 20.9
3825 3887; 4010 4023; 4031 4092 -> -0.232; 10.4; 20.3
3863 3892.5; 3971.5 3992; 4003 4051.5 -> 0.110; 11.6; 21.2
